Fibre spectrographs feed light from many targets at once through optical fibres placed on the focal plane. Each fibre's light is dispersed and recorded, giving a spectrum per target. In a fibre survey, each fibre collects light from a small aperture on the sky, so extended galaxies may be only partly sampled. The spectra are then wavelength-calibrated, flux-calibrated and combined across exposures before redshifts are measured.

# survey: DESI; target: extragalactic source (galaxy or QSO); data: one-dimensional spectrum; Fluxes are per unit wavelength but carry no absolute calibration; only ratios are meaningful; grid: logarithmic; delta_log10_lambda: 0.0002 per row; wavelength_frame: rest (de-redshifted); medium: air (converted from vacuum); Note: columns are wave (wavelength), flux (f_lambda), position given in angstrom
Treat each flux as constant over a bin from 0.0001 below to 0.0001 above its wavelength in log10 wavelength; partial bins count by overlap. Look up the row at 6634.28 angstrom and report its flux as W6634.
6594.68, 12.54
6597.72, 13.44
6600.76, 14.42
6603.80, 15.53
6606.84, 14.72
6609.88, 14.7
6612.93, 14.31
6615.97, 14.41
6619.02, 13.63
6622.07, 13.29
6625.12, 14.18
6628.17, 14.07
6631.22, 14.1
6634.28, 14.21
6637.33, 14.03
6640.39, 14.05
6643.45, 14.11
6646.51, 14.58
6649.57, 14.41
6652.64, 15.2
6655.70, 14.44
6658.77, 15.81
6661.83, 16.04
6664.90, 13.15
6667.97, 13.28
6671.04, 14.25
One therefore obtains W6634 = 14.21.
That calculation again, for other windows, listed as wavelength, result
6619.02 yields 13.63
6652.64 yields 15.2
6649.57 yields 14.41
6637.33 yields 14.03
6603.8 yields 15.53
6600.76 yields 14.42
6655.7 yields 14.44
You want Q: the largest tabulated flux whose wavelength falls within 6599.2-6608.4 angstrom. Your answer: 15.53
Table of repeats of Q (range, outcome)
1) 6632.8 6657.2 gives 15.2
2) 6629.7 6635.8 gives 14.21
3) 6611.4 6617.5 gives 14.41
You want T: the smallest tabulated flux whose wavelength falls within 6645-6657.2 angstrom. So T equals 14.41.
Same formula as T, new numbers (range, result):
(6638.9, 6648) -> 14.05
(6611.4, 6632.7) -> 13.29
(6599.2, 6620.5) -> 13.63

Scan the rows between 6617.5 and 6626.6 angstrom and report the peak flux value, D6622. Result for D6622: 14.18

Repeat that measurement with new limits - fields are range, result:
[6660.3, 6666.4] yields 16.04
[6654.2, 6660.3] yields 15.81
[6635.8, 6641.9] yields 14.05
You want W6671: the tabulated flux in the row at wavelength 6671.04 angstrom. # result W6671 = 14.25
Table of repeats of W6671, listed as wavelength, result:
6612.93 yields 14.31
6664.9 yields 13.15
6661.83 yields 16.04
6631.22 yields 14.1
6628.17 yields 14.07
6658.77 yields 15.81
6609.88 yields 14.7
